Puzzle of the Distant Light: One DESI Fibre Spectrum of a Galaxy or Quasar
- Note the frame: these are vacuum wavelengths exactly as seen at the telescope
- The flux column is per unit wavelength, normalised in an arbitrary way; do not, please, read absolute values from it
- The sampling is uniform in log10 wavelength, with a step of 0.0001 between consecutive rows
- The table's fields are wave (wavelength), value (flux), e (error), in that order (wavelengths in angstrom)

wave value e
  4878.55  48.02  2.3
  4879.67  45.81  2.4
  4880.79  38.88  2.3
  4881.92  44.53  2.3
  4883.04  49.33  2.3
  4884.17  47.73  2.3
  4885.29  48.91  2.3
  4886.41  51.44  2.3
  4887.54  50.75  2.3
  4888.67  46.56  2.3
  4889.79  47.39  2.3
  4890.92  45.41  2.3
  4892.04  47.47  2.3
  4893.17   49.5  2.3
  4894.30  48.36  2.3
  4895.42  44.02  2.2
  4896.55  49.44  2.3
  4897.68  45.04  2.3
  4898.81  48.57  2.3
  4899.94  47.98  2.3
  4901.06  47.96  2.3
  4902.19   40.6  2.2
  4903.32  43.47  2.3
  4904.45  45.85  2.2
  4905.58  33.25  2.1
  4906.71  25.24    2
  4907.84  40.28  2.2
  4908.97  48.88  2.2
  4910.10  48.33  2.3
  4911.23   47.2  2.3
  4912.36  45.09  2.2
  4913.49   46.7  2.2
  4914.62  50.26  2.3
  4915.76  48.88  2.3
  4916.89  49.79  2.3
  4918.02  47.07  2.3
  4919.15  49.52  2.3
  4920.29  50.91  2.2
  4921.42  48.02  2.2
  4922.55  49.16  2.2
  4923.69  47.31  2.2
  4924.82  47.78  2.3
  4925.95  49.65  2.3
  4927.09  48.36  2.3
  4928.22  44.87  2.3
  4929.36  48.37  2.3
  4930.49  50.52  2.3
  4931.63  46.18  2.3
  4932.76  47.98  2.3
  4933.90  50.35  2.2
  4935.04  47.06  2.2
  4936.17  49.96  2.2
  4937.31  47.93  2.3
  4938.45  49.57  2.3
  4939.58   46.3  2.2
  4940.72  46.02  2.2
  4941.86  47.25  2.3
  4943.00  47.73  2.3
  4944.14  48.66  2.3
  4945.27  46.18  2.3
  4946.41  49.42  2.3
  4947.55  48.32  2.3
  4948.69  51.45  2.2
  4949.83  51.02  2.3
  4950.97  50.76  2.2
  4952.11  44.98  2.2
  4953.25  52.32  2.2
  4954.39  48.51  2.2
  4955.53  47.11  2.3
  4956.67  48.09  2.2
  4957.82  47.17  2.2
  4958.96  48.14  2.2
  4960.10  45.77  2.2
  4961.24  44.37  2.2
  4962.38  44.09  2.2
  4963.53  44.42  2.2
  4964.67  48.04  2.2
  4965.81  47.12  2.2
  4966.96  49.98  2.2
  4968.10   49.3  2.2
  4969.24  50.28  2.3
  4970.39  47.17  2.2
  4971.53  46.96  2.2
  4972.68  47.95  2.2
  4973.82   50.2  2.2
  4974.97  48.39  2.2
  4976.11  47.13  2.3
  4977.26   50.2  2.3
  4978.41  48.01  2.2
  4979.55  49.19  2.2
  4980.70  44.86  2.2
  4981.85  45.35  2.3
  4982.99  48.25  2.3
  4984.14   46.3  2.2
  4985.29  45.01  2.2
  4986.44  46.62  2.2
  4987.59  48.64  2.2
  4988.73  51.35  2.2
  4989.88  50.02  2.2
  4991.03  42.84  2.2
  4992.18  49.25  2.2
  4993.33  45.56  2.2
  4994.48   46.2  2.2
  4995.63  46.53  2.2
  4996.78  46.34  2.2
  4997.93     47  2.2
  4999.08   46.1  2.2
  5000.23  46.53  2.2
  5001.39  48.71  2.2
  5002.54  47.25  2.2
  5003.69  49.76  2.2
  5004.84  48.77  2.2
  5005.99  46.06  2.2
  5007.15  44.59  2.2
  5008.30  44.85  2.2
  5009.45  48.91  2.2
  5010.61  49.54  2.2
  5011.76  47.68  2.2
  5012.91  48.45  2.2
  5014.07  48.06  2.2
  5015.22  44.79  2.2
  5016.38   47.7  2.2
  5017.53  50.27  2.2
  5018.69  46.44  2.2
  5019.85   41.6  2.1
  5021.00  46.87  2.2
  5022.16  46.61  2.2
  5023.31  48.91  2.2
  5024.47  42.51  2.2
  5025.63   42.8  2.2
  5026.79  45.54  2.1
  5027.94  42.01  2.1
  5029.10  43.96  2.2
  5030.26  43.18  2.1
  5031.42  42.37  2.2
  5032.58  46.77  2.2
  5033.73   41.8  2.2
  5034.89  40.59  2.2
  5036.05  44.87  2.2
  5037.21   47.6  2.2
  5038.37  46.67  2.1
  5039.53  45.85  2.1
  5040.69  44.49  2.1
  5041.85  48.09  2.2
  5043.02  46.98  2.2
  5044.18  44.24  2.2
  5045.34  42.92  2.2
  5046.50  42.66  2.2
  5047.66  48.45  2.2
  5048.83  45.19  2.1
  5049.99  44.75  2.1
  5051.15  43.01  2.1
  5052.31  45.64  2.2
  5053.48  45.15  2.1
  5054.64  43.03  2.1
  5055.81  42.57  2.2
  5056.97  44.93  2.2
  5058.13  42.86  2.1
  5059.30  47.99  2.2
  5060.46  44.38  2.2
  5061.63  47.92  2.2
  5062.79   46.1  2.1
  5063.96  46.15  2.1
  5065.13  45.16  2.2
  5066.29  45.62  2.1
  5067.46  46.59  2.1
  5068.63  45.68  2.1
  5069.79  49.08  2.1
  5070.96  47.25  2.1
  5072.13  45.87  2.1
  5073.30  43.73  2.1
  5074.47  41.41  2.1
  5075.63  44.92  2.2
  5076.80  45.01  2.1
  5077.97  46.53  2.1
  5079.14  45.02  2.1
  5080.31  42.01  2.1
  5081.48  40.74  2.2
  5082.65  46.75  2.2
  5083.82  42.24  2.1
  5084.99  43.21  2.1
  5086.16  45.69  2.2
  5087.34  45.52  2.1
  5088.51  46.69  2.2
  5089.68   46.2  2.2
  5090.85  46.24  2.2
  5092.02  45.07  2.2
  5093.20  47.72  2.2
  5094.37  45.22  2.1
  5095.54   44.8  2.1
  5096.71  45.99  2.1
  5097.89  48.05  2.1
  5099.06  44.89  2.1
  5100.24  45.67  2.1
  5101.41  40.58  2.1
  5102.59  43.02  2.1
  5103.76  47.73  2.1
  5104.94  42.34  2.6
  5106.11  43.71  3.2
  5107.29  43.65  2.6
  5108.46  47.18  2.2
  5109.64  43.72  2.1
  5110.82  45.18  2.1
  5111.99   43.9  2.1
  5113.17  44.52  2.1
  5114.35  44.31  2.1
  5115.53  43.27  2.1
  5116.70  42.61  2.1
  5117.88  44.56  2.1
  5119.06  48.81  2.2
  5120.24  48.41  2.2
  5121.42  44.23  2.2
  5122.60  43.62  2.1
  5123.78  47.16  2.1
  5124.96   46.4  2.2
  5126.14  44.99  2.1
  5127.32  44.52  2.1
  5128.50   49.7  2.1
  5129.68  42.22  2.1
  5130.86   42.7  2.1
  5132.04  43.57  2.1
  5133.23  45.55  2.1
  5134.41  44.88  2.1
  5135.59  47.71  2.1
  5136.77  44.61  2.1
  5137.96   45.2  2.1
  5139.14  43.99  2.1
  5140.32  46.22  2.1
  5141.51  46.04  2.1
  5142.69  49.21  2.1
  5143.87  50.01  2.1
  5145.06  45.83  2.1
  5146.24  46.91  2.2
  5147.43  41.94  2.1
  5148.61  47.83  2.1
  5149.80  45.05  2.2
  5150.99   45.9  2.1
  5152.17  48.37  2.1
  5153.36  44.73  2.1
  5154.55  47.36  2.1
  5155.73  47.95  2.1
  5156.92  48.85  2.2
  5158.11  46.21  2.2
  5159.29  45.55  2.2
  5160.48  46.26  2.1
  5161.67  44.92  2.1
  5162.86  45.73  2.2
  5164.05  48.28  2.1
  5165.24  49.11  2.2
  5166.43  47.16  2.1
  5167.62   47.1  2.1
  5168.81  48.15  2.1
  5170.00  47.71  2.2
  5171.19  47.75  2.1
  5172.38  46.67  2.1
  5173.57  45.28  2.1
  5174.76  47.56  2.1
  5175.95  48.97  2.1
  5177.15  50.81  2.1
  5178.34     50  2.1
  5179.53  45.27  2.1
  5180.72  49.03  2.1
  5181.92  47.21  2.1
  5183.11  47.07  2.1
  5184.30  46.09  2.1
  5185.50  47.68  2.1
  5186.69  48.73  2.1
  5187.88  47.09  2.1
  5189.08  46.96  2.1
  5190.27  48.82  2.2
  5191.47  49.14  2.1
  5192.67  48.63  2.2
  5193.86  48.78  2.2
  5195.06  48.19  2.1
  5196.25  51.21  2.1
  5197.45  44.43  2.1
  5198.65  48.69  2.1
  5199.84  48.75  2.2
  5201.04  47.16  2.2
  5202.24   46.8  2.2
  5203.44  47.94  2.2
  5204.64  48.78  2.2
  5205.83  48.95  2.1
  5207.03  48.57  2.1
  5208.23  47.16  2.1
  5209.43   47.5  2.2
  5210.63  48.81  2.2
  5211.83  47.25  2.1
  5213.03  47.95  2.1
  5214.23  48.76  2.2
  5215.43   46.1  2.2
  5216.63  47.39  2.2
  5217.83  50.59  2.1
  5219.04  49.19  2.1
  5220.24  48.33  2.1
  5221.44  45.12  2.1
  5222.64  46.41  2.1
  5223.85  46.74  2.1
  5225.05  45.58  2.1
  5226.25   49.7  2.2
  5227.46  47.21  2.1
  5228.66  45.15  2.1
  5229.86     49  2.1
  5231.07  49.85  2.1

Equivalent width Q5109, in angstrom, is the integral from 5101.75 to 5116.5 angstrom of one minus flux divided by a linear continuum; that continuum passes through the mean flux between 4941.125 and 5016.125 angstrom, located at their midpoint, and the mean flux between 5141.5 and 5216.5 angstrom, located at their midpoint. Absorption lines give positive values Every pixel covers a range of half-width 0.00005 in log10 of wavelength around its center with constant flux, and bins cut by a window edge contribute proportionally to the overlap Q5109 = 1.02 angstrom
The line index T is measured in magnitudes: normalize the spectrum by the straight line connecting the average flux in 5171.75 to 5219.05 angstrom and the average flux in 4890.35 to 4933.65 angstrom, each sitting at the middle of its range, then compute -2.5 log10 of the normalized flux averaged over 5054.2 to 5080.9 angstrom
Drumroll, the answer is 0.048 mag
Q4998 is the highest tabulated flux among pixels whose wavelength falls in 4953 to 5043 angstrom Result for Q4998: 52.32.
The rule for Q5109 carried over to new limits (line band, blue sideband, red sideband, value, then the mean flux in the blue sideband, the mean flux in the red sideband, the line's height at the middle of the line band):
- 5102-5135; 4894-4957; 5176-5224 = 2.0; 47.1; 48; 47.7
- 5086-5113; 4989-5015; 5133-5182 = 1.1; 47.2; 46.9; 47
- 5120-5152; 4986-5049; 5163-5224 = 1.1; 46.2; 47.9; 47.3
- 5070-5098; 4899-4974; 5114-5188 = 1.0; 47.2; 46.5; 46.7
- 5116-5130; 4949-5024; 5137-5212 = 0.5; 47.5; 47.4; 47.4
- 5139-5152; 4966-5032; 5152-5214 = 0.3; 46.9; 47.7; 47.5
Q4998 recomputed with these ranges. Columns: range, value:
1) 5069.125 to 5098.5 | 49.08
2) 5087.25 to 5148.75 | 50.01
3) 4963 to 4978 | 50.28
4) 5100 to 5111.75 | 47.73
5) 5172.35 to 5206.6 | 51.21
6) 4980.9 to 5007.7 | 51.35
